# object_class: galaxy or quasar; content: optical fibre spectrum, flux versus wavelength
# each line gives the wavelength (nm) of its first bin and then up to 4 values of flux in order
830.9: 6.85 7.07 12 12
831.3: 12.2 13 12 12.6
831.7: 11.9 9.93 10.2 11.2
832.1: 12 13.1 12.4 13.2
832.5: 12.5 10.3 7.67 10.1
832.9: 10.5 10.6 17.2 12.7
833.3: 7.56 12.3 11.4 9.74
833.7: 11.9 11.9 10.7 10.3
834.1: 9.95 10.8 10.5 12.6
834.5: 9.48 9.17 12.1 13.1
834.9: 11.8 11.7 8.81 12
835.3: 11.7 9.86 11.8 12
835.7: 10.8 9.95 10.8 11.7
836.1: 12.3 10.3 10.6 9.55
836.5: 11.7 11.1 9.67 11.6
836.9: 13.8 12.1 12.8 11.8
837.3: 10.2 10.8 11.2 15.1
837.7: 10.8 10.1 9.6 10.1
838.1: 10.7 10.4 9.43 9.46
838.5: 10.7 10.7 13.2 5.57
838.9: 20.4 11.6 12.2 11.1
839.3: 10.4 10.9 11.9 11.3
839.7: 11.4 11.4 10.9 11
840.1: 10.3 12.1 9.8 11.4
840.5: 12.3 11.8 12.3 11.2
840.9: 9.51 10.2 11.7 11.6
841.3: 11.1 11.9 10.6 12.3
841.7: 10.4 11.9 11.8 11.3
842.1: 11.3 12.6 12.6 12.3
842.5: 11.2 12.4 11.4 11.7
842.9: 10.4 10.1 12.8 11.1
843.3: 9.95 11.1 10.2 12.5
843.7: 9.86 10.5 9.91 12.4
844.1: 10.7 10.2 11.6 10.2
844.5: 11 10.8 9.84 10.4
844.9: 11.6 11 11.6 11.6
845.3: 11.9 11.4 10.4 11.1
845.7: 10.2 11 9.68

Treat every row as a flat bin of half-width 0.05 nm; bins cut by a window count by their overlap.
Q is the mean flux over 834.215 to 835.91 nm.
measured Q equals 11.1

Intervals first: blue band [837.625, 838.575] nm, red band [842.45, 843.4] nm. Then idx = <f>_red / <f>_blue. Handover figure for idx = 1.09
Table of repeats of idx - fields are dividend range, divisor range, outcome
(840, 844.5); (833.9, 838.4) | 1.02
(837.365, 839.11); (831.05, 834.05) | 0.97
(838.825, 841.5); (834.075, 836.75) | 1.05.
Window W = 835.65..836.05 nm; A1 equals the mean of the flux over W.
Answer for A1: 10.8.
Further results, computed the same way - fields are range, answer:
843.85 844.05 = 11.2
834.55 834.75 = 10.6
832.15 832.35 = 12.8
